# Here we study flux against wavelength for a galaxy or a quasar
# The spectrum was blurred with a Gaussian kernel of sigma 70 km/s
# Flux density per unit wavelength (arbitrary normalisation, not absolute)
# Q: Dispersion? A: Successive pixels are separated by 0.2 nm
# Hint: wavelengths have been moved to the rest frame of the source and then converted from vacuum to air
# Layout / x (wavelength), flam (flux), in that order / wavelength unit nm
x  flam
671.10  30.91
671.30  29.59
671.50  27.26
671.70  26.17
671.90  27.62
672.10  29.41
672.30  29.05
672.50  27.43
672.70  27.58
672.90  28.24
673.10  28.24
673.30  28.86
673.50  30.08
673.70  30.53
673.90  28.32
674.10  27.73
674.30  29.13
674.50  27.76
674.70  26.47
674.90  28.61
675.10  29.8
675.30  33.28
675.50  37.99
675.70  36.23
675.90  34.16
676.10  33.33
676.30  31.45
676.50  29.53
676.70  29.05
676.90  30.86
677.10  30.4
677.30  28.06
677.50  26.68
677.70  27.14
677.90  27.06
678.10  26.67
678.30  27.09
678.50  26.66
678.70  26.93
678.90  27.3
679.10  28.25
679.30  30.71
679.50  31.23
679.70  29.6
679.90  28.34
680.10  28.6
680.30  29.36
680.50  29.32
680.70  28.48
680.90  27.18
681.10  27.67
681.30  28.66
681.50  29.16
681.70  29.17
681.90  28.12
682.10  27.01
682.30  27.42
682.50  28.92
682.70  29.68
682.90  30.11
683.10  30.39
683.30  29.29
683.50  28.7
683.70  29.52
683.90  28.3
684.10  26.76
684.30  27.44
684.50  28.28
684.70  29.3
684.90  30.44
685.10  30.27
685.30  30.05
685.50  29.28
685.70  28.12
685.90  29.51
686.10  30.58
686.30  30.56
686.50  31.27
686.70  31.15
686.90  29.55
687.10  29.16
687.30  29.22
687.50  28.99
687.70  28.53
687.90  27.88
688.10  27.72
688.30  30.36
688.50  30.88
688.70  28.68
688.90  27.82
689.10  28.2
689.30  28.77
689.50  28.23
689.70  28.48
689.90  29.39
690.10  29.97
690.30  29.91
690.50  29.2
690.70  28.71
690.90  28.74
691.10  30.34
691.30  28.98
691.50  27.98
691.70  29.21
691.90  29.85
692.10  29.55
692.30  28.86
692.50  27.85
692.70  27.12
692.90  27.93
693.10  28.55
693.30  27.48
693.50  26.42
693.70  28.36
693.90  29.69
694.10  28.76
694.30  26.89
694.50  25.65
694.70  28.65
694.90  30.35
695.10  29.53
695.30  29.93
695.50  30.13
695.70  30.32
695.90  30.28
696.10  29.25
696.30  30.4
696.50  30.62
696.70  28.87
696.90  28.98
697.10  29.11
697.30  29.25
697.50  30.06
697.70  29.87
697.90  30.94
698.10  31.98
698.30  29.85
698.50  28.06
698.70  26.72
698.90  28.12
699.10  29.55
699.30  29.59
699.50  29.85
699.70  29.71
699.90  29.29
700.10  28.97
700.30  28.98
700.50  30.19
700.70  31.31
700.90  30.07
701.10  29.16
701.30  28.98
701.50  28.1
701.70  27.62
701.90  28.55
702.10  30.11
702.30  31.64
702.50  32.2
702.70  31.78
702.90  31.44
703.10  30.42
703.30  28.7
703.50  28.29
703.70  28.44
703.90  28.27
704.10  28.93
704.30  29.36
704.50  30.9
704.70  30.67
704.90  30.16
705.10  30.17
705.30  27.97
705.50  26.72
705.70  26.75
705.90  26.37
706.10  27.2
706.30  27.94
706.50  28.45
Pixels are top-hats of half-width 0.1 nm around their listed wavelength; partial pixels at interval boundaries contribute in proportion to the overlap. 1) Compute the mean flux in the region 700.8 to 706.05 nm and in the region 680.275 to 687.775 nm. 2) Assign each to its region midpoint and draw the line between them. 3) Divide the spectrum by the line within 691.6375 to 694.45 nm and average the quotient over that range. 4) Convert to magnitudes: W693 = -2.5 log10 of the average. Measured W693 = 0.03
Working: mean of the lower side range 29.1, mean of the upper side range 29.3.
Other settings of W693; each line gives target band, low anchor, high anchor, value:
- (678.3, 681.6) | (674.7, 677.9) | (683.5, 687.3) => 0.063 mag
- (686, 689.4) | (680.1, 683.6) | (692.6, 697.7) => -0.021 mag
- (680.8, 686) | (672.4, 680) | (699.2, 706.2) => 0.022 mag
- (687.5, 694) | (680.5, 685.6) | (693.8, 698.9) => 0.014 mag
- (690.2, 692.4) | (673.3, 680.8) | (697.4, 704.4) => 0.012 mag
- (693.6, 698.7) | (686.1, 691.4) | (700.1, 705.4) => 0.005 mag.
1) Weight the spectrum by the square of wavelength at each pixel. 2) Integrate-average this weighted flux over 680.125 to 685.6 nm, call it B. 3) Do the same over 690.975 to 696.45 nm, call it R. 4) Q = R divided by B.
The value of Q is 1.03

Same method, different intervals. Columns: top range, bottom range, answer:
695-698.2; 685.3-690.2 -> 1.05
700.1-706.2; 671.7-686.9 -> 1.08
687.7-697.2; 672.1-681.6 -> 1.03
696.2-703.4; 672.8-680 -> 1.08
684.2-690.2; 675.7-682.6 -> 1.04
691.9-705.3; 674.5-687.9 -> 1.05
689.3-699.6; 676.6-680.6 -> 1.07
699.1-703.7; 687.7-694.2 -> 1.07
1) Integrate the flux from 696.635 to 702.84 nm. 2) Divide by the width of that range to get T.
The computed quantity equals 29.6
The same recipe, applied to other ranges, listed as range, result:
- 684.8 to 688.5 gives 29.6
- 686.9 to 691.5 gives 29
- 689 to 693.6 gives 28.7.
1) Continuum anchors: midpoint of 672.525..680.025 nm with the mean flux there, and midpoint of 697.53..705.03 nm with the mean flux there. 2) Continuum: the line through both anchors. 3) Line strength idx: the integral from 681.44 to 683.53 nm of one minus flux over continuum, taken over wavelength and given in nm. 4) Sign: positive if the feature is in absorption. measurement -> 0.040 nm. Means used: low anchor 29.4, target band 28.9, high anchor 29.6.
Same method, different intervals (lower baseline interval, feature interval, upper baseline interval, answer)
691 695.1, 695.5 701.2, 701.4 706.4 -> -0.17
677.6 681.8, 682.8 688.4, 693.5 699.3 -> -0.13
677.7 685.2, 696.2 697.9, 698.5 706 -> -0.04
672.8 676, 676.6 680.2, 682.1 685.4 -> 0.17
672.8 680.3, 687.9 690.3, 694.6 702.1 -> 0.04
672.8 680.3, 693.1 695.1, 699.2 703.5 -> 0.11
